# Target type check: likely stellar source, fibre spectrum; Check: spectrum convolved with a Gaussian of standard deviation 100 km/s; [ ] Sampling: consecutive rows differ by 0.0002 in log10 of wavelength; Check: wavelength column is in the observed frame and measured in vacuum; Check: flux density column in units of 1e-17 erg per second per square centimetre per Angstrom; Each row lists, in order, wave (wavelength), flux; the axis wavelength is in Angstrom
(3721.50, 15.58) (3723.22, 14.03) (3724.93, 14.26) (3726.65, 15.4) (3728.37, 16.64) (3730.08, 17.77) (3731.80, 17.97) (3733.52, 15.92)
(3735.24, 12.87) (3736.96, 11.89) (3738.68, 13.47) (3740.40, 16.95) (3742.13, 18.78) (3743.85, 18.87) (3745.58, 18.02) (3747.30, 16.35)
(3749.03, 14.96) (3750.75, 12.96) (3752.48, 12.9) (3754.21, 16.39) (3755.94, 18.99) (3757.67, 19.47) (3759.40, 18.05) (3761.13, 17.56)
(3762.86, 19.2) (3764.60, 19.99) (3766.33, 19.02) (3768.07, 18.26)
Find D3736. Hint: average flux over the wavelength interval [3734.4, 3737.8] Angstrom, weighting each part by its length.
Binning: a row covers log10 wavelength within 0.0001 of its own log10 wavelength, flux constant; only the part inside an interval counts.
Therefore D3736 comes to 12.4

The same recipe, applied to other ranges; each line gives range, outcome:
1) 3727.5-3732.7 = 17.4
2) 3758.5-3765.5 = 18.7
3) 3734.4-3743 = 14.8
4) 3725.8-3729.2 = 16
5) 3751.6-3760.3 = 17.2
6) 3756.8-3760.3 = 18.8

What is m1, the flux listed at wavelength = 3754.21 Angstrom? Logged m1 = 16.39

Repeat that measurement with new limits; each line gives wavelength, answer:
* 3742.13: 18.78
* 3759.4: 18.05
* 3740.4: 16.95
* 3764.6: 19.99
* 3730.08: 17.77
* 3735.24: 12.87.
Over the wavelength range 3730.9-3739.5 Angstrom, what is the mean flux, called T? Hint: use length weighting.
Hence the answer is 14.4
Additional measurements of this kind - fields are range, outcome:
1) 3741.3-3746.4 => 18.6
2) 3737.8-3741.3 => 15.2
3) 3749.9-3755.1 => 14.1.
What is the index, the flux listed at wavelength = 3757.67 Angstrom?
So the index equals 19.47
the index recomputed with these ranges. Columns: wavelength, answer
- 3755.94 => 18.99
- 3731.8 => 17.97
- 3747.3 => 16.35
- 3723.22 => 14.03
